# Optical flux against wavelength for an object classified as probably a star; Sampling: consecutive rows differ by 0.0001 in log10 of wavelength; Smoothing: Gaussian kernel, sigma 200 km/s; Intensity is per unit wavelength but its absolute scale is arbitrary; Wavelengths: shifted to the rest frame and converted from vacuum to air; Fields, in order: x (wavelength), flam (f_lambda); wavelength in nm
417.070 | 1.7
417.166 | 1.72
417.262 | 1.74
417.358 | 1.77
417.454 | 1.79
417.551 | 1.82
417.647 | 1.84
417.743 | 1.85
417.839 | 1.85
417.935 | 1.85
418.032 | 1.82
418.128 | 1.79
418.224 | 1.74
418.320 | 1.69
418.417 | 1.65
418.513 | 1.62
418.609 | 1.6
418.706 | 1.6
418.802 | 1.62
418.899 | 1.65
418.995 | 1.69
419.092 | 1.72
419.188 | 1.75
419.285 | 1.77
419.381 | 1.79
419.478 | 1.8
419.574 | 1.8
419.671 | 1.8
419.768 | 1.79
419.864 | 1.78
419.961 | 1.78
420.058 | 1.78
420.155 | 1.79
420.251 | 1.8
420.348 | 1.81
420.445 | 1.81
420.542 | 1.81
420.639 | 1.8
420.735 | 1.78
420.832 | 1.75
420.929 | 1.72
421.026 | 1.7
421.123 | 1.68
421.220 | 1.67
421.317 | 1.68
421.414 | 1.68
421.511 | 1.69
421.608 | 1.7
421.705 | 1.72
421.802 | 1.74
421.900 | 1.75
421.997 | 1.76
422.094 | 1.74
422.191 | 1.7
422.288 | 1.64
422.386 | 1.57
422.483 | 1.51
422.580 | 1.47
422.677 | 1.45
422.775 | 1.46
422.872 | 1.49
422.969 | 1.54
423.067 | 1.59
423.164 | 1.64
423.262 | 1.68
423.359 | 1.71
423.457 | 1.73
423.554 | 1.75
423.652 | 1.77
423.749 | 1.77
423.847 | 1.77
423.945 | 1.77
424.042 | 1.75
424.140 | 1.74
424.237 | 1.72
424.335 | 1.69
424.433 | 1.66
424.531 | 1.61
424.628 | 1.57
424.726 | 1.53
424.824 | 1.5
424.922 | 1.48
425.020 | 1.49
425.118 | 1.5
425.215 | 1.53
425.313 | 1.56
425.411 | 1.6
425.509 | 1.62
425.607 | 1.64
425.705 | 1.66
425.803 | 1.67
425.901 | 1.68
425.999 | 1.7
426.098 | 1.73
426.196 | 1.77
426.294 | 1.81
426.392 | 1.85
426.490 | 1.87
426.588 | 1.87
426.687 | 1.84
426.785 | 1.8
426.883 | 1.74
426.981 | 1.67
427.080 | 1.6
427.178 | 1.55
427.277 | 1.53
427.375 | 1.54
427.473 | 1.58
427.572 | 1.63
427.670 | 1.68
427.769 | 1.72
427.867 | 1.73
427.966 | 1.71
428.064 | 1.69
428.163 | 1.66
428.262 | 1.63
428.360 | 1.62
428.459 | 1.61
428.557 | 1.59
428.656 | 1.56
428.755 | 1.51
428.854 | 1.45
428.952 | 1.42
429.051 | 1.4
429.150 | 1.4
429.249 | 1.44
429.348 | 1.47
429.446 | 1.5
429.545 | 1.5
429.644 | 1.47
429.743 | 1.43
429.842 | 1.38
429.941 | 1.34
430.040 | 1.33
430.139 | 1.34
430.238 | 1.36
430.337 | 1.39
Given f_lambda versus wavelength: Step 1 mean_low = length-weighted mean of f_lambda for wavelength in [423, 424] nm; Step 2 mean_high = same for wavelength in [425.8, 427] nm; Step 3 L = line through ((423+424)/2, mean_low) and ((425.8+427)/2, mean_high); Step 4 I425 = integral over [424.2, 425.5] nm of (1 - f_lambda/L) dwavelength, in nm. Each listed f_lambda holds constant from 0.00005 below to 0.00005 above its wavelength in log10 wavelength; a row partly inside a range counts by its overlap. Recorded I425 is 0.13 nm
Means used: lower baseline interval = 1.71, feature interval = 1.57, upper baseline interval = 1.78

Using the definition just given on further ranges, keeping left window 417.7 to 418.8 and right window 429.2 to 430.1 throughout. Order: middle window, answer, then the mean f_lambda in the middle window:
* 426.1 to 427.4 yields -0.19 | 1.73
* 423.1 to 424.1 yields -0.09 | 1.73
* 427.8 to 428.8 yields -0.12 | 1.63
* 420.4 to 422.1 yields -0.09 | 1.73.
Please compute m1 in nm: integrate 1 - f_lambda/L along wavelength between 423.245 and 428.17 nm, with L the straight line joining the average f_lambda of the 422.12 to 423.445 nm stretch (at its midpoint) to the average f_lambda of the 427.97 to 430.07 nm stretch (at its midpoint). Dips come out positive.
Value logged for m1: -0.42 nm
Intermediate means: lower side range 1.58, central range 1.68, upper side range 1.5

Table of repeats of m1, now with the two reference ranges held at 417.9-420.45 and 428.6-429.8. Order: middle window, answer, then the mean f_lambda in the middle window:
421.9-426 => -0.05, 1.63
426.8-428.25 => -0.13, 1.65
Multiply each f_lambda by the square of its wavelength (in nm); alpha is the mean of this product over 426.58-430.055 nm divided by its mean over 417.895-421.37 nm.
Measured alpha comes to 0.9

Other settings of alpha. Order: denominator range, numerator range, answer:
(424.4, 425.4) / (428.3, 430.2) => 0.97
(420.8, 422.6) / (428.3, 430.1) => 0.91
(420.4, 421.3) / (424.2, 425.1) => 0.92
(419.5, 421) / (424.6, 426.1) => 0.91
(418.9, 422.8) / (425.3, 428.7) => 1.01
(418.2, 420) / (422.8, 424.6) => 1.00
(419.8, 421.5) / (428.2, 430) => 0.88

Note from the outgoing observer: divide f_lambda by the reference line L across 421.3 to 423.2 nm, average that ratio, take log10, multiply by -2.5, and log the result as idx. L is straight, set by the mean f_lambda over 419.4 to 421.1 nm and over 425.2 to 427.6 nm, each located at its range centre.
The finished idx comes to 0.08 mag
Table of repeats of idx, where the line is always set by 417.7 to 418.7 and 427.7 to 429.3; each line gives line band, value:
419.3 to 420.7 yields -0.05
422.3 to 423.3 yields 0.08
